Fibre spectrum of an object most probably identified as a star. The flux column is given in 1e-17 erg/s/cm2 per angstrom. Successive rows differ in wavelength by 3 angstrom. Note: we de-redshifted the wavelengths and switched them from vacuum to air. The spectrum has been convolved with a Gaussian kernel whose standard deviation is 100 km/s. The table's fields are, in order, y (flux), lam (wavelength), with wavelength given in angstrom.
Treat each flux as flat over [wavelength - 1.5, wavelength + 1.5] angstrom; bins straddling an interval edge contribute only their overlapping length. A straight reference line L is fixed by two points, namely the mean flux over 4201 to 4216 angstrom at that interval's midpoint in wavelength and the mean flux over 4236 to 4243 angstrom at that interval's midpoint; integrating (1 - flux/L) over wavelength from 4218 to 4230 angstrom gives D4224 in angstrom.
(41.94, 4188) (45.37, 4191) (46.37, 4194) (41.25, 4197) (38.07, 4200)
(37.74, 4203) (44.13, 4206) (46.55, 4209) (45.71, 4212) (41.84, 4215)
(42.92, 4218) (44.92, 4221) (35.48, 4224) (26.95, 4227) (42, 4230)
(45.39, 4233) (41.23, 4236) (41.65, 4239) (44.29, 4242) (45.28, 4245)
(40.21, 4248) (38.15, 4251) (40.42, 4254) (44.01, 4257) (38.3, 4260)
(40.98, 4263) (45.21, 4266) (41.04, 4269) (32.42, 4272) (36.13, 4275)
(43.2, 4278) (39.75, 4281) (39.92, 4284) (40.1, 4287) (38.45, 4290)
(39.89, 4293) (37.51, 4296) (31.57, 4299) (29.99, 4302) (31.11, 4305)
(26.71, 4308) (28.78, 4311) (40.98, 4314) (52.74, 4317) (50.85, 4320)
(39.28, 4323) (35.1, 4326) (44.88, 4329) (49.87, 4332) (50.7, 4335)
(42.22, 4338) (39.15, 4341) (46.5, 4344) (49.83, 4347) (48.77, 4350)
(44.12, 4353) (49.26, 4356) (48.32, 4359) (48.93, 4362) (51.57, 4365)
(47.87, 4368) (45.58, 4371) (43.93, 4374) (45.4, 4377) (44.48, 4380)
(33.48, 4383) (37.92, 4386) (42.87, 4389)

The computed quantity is 1.5 angstrom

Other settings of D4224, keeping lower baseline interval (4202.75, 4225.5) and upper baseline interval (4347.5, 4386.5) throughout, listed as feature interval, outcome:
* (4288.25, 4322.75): 5.6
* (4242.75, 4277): 2.5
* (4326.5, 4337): -0.5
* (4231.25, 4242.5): 0.0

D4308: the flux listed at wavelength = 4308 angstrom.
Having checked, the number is 26.71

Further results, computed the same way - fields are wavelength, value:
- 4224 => 35.48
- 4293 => 39.89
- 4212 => 45.71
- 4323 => 39.28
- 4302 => 29.99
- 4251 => 38.15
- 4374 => 43.93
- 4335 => 50.7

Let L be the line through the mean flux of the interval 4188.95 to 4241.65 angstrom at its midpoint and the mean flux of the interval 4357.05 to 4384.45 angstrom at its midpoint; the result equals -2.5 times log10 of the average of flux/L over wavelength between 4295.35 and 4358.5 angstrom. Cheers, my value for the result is 0.075 mag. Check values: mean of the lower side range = 41.7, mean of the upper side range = 45.6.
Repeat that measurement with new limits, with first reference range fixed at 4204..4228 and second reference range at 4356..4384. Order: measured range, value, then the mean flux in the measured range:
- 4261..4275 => 0.090 mag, 39.4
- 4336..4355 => -0.004 mag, 45.4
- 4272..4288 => 0.108 mag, 39.1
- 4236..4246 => -0.032 mag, 43.3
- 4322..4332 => 0.085 mag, 41.3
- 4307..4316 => 0.297 mag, 33.6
